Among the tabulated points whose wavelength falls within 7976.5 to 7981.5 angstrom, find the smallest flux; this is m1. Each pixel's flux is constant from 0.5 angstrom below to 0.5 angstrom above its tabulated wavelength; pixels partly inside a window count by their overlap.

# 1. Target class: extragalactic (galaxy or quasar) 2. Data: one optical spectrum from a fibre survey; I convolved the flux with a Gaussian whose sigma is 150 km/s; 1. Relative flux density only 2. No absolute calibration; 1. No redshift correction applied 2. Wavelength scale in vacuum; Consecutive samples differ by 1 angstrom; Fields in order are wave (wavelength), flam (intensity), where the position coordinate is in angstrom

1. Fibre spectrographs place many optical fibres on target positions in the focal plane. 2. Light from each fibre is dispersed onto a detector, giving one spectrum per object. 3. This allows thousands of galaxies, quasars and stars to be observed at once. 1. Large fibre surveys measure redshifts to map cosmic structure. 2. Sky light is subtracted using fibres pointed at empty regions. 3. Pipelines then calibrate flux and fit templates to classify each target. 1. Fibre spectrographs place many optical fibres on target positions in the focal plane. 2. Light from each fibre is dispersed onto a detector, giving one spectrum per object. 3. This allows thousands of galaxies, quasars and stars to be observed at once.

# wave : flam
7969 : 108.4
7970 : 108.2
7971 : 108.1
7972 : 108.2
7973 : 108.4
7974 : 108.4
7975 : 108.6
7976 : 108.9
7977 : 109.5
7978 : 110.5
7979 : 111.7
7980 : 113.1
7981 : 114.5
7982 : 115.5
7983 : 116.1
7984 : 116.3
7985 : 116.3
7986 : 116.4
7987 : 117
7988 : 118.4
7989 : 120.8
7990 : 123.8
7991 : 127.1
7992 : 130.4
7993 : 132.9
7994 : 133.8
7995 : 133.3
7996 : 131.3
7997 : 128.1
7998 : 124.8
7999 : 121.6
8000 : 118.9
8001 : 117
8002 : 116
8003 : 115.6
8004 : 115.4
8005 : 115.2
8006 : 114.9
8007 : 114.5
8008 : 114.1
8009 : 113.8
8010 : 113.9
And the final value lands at 109.5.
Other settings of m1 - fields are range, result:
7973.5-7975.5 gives 108.4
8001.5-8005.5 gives 115.2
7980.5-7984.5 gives 114.5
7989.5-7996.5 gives 123.8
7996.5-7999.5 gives 121.6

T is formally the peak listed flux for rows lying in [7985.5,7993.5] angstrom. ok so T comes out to 132.9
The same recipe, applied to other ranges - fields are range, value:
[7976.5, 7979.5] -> 111.7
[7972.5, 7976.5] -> 108.9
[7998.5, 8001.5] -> 121.6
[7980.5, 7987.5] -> 117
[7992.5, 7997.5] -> 133.8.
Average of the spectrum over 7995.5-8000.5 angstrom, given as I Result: 125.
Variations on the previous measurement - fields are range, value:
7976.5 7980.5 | 111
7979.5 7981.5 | 114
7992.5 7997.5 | 132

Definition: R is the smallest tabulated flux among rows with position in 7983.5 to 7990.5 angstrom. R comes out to 116.3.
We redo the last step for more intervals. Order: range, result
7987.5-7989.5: 118.4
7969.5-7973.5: 108.1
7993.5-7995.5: 133.3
